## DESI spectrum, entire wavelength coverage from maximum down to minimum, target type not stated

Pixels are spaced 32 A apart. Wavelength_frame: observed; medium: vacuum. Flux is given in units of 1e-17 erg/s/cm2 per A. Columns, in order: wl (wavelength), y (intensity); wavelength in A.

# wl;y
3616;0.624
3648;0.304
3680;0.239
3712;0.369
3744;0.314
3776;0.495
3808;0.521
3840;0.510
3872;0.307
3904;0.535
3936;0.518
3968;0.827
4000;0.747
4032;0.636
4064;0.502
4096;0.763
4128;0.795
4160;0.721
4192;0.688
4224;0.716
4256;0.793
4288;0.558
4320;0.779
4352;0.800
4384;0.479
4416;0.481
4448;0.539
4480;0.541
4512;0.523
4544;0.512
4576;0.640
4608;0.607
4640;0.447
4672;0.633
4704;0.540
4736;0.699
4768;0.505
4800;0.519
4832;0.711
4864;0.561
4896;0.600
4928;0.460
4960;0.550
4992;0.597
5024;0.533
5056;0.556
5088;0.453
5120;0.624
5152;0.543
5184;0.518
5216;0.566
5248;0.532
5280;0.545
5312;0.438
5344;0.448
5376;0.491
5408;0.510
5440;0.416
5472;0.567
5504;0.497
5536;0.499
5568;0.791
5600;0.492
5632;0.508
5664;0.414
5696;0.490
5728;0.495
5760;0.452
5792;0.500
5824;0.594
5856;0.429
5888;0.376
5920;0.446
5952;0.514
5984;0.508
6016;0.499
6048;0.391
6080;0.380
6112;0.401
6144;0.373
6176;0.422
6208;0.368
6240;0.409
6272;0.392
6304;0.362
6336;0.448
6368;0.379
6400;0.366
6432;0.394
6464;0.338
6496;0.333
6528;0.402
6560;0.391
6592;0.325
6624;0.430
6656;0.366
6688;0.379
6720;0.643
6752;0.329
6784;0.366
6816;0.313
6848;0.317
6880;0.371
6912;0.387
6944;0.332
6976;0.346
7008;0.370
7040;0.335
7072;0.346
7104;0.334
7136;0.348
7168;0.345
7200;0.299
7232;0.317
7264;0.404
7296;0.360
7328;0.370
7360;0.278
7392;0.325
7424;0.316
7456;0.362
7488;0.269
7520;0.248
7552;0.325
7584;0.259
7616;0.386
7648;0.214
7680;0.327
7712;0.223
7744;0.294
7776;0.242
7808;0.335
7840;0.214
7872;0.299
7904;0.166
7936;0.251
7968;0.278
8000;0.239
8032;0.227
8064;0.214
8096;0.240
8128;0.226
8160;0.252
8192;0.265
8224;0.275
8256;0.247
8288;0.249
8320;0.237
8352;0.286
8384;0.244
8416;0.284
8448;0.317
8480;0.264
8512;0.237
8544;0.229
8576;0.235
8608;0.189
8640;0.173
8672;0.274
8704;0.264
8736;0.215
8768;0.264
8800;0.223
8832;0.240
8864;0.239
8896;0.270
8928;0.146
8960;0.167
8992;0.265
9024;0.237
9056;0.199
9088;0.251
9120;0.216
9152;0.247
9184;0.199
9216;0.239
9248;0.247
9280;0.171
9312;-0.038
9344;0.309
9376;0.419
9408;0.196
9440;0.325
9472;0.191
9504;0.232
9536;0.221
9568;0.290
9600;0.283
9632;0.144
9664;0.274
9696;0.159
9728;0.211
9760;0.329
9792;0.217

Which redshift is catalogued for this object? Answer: 0.02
